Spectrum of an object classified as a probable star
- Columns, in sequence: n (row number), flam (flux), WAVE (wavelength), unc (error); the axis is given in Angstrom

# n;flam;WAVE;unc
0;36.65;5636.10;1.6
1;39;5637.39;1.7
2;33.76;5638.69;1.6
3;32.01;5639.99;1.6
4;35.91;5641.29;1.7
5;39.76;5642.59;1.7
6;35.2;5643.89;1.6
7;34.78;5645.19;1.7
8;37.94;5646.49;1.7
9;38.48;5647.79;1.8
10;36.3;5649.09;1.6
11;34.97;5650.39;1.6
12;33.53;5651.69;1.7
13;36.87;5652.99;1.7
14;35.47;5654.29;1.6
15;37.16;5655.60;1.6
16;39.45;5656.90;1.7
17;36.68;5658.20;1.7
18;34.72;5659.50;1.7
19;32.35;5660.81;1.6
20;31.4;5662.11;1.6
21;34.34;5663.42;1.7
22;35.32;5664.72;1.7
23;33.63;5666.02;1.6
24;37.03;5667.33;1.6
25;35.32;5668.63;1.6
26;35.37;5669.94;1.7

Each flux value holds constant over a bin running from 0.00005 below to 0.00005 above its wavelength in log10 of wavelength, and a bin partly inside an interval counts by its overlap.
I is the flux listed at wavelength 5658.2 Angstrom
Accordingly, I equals 36.68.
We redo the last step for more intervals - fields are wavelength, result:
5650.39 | 34.97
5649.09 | 36.3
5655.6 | 37.16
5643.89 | 35.2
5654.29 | 35.47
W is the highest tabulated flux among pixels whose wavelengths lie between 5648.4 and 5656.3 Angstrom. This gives 37.16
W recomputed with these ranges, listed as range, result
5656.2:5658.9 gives 39.45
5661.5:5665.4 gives 35.32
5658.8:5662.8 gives 34.72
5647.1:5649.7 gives 38.48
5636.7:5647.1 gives 39.76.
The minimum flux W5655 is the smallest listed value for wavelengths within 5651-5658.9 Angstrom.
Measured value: 33.53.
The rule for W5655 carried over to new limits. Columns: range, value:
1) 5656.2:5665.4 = 31.4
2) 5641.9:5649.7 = 34.78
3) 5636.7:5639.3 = 33.76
